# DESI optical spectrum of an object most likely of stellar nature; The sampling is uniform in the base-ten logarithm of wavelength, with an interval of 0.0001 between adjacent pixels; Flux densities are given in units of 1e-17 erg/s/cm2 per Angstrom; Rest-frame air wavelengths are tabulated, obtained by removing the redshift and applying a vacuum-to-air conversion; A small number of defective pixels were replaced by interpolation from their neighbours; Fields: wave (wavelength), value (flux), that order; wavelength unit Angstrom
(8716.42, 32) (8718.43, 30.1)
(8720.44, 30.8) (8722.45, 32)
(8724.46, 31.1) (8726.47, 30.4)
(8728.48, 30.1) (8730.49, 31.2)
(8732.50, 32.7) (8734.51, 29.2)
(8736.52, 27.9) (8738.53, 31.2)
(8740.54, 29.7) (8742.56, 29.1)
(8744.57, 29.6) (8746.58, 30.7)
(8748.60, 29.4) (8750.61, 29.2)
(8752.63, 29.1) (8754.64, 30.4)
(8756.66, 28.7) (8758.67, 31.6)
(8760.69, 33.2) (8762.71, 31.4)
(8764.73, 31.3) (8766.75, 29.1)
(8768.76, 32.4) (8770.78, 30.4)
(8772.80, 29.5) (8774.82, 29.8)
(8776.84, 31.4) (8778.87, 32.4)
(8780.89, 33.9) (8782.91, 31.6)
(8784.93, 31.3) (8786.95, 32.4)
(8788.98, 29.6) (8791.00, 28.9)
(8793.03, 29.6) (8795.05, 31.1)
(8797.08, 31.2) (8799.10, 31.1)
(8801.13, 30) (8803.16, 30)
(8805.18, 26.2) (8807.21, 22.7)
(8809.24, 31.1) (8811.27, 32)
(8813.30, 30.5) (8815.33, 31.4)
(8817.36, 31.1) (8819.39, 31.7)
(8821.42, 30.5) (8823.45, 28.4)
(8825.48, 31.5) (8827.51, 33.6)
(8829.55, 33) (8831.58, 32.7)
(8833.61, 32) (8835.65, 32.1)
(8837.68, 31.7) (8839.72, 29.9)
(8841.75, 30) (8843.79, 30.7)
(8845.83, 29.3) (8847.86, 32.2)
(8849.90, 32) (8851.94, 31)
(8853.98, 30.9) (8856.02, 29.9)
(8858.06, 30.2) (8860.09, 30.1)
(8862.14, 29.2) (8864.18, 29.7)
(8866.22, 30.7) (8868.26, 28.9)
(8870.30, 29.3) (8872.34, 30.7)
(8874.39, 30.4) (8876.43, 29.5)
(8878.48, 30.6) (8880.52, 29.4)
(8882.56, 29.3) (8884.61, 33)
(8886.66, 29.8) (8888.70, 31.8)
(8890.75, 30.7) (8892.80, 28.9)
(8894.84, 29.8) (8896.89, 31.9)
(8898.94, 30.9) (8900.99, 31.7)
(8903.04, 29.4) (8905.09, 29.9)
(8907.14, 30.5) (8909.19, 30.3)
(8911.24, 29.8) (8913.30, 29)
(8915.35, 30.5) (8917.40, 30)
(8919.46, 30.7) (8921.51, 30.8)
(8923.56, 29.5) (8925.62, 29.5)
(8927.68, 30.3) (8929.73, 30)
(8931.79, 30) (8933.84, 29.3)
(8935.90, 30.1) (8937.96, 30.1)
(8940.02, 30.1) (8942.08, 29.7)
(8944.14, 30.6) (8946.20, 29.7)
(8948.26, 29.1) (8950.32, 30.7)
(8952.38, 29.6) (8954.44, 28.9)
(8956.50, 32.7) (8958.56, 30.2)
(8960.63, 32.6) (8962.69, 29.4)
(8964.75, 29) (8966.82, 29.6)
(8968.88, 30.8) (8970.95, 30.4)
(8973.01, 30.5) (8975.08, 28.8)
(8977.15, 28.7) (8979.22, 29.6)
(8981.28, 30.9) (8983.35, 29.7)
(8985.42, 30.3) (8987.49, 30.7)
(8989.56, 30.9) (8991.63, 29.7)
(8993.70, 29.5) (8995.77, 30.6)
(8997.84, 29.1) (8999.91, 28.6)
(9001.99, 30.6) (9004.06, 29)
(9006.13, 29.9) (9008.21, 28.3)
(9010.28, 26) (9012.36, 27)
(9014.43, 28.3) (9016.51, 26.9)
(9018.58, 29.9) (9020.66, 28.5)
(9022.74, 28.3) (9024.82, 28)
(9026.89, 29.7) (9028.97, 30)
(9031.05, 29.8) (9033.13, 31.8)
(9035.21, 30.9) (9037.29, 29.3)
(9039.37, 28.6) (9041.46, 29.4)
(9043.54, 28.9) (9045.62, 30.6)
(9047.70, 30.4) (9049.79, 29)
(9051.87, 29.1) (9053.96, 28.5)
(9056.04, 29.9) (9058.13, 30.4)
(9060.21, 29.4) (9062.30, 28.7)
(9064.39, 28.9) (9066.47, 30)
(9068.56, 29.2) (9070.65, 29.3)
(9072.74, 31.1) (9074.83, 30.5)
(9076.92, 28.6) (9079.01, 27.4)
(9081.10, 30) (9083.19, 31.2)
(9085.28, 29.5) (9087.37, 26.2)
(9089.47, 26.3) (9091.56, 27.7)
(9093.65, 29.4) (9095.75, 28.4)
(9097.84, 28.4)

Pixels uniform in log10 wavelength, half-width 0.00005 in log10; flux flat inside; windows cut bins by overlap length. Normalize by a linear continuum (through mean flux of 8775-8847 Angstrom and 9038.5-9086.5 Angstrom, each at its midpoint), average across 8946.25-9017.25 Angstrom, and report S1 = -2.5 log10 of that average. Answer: 0.010 mag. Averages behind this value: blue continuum 30.8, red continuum 29.5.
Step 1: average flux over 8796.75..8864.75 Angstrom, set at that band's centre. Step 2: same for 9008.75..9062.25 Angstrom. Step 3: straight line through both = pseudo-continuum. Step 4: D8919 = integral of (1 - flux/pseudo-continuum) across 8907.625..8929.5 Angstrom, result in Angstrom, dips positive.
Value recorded -0.1 Angstrom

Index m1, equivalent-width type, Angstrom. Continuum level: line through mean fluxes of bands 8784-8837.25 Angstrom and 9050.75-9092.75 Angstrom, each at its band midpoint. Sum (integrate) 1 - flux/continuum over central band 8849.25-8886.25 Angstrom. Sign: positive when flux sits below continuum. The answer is 0.05 Angstrom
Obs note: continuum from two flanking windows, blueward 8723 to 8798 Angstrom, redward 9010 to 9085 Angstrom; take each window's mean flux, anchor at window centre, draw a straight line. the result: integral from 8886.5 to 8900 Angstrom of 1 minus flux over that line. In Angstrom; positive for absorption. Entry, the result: -0.3 Angstrom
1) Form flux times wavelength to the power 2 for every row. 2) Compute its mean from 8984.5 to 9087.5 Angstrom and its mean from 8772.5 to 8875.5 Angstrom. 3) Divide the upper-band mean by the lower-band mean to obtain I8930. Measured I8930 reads 1.01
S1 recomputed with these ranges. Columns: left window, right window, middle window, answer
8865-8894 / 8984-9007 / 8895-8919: -0.007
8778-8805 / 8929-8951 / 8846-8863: -0.006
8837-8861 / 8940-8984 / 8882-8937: 0.002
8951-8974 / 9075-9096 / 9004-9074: 0.001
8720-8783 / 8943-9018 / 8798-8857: -0.013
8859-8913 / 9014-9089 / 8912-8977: -0.005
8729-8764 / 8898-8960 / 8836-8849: -0.019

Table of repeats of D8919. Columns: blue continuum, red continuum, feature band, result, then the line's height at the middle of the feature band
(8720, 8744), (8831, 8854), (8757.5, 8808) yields 0.43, 30.8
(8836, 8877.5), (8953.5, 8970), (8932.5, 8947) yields 0.21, 30.4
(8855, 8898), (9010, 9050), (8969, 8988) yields -0.32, 29.5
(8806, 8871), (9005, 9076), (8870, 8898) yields -0.08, 30.3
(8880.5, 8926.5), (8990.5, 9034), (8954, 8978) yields -0.48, 29.6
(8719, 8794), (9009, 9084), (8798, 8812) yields 0.65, 30.4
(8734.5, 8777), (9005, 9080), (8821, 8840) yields -1.08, 29.9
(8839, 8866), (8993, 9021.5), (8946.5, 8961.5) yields -0.60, 29.3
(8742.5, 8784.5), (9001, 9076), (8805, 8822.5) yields 0.35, 30.5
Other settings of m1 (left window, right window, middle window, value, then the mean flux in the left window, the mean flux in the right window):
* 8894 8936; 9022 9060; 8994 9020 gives 0.9 Angstrom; 30.2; 29.6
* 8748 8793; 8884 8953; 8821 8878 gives -0.5 Angstrom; 30.8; 30.2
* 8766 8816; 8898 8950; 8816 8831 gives -0.6 Angstrom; 30.4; 30.1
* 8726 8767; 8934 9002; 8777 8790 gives -0.7 Angstrom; 30.3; 30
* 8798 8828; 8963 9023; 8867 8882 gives 0.0 Angstrom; 30.1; 29.3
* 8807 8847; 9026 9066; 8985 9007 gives 0.0 Angstrom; 31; 29.7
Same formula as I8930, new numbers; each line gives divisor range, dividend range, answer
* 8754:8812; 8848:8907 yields 1.02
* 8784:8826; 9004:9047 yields 1.01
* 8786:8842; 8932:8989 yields 1.02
